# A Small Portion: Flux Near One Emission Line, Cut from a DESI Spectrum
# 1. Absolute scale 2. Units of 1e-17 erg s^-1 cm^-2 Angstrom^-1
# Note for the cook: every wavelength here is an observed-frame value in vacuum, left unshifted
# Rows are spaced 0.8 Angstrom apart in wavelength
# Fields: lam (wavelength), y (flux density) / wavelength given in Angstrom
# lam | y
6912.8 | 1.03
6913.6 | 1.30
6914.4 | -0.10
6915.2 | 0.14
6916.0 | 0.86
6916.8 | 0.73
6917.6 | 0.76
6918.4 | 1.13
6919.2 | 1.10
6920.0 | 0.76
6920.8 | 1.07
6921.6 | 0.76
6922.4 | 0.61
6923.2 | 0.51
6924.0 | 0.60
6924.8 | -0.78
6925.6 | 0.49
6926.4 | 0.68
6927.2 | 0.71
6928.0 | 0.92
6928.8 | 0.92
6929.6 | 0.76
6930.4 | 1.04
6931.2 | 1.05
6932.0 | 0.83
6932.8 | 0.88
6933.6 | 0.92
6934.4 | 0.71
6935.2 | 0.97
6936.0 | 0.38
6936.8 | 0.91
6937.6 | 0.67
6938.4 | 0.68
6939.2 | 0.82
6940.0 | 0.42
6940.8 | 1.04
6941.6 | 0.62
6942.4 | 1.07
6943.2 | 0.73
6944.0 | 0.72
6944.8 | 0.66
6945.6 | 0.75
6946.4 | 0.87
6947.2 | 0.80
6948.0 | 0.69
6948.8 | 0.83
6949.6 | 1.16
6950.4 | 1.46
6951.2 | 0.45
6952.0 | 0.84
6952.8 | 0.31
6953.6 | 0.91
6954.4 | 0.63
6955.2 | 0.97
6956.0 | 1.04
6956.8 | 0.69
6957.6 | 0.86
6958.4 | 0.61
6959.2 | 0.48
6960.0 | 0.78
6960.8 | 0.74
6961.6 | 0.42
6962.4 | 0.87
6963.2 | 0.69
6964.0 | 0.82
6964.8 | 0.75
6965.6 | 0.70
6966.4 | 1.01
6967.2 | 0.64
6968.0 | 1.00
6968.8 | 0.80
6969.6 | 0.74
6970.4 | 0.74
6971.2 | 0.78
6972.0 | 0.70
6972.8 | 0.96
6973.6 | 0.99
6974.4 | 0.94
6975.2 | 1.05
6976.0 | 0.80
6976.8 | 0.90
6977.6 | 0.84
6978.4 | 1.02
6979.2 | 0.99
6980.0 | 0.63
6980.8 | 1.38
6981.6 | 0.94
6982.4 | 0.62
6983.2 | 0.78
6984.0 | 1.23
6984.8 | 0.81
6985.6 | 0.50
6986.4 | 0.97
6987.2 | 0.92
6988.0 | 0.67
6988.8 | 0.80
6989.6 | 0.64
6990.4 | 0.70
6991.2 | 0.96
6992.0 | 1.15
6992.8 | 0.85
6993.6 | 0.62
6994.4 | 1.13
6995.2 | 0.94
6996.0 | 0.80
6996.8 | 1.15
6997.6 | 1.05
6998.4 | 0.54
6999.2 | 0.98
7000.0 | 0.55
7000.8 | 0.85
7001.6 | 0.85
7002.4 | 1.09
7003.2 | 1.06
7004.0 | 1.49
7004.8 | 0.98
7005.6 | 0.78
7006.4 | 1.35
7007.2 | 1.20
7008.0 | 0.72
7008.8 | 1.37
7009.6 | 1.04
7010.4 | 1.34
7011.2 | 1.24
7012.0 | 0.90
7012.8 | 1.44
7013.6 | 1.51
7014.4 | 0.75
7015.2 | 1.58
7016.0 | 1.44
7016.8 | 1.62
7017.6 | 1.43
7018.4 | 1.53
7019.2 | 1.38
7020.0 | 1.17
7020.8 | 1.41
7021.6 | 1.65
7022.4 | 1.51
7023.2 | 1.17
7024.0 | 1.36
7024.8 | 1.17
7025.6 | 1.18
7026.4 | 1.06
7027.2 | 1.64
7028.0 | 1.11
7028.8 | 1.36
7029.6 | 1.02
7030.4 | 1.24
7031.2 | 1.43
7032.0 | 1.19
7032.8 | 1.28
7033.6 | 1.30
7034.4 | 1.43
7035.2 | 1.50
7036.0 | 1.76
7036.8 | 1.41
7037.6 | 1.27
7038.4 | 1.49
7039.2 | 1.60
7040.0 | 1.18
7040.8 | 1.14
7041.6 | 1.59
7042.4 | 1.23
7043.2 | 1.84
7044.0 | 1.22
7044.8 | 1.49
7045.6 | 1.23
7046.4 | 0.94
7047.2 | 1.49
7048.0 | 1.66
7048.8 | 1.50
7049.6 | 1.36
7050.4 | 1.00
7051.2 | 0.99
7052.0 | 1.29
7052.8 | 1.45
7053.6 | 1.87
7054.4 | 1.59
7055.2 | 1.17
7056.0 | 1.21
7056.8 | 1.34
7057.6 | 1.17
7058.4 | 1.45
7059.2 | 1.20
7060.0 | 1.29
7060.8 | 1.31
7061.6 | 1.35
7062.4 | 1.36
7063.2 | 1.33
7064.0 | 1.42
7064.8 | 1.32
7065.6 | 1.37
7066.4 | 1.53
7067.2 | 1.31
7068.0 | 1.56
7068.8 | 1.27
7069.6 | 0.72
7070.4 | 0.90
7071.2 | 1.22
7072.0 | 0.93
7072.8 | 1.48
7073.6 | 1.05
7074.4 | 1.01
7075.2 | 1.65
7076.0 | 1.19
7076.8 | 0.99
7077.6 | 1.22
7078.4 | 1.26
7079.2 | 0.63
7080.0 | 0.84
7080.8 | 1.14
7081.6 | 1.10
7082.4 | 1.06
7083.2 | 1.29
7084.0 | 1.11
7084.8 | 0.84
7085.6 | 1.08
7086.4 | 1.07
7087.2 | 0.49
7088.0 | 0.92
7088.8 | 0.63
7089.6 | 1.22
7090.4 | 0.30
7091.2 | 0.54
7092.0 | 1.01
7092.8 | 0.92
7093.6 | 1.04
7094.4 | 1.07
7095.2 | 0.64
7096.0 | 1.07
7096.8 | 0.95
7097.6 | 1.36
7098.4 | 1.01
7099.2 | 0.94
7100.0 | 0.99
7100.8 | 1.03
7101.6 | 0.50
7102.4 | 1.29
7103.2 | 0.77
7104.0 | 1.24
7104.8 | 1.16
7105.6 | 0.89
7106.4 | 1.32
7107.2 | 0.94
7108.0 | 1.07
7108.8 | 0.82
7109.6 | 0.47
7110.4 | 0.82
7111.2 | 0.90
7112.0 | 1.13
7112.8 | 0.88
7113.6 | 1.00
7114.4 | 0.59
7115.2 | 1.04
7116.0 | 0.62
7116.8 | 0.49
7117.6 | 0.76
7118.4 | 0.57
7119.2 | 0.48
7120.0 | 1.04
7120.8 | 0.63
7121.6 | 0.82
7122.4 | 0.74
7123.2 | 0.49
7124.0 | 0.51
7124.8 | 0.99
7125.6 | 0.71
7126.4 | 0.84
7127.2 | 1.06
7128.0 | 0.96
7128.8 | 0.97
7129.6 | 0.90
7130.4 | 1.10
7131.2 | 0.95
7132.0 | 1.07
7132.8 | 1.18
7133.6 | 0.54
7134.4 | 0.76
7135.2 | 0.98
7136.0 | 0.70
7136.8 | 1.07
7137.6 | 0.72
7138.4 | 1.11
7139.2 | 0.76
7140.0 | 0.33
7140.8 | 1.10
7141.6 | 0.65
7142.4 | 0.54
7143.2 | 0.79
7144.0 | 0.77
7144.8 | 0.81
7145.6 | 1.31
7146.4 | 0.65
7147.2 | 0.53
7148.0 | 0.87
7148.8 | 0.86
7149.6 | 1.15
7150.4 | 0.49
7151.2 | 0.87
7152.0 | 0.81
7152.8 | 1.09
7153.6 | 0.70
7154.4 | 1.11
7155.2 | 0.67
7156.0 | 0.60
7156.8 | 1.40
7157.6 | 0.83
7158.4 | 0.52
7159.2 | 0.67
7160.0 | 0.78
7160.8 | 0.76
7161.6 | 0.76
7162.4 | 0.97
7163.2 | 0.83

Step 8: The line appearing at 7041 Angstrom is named Mg II 2798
